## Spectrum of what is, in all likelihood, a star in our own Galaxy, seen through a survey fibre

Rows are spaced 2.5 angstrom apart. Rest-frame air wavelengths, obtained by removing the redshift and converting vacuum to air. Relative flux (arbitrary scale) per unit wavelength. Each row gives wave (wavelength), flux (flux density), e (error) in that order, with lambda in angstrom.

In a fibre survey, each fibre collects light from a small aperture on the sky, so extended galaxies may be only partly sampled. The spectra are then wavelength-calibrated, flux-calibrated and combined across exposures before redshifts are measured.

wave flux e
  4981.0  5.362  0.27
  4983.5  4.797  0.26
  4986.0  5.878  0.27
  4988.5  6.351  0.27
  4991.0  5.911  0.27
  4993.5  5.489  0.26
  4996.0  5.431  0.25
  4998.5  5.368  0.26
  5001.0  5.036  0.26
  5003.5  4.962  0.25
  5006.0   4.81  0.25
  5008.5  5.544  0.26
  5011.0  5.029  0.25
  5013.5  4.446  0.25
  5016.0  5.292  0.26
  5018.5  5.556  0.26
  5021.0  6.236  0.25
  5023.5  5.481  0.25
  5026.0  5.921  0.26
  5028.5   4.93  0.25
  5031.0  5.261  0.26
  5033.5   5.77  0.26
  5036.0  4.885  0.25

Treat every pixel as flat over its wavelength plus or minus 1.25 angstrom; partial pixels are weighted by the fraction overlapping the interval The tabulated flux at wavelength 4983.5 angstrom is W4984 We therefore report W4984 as 4.797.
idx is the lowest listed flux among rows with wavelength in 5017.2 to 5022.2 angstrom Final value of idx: 5.556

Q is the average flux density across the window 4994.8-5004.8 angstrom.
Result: 5.2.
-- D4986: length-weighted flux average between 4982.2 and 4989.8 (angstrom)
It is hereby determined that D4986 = 5.67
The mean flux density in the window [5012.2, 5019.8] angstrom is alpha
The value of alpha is 5.11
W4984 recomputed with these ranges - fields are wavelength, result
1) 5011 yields 5.029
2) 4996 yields 5.431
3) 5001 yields 5.036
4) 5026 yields 5.921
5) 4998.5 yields 5.368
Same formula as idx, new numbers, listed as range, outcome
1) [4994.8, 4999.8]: 5.368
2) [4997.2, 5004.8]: 4.962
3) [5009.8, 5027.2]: 4.446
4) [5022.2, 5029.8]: 4.93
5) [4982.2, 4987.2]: 4.797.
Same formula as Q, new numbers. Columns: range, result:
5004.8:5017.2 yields 5.02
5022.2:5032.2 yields 5.4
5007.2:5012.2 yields 5.28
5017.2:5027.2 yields 5.8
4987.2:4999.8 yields 5.71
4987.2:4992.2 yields 6.13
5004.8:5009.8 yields 5.18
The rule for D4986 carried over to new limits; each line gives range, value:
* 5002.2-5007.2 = 4.89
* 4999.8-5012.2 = 5.08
